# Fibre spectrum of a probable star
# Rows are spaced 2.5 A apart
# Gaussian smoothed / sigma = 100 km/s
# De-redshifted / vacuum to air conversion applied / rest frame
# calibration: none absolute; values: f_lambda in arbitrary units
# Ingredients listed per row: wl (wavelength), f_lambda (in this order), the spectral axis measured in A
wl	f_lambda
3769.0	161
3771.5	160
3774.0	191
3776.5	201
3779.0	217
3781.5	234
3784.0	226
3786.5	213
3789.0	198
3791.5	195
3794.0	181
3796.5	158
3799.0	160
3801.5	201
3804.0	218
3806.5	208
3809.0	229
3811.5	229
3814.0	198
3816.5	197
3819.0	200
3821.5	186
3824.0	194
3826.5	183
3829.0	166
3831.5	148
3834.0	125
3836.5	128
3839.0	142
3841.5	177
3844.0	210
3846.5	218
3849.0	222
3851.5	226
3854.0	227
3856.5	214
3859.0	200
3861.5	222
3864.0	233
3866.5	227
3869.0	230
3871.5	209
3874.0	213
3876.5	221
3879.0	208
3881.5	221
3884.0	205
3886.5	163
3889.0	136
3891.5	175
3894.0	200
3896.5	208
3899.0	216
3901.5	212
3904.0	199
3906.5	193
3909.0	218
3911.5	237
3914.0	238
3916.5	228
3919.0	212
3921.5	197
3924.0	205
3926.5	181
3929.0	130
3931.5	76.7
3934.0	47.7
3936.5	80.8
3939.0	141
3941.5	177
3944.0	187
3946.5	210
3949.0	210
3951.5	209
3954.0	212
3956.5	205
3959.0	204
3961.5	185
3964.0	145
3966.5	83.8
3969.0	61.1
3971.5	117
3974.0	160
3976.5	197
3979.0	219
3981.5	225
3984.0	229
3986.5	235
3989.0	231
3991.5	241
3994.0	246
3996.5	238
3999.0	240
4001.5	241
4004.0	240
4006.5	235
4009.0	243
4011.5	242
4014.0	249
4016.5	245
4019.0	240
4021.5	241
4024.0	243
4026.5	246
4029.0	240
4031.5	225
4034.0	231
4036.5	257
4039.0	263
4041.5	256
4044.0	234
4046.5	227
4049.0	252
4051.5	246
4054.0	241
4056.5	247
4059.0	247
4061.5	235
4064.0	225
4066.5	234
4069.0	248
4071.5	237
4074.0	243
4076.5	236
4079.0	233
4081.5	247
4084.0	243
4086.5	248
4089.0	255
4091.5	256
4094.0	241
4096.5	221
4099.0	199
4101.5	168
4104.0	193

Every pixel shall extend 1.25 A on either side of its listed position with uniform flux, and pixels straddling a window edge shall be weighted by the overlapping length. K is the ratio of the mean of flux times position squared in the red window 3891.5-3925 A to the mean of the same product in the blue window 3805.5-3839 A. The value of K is 1.21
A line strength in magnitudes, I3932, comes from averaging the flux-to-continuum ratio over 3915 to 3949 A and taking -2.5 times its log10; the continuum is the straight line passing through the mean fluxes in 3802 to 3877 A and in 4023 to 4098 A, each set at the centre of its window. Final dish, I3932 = 0.32 mag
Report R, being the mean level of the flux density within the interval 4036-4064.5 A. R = 244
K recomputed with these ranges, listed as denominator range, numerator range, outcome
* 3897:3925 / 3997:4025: 1.19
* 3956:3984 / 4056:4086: 1.52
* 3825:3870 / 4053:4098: 1.39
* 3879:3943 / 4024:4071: 1.44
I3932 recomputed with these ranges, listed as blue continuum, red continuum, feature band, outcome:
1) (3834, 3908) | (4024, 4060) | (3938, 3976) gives 0.303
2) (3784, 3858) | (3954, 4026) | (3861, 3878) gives -0.128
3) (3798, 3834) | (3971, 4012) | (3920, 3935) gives 0.432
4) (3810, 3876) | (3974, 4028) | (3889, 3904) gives 0.073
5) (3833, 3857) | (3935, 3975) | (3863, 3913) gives -0.160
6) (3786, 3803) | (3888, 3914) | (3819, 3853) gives 0.071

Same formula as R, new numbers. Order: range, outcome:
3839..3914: 208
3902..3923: 215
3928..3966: 160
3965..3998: 191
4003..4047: 242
